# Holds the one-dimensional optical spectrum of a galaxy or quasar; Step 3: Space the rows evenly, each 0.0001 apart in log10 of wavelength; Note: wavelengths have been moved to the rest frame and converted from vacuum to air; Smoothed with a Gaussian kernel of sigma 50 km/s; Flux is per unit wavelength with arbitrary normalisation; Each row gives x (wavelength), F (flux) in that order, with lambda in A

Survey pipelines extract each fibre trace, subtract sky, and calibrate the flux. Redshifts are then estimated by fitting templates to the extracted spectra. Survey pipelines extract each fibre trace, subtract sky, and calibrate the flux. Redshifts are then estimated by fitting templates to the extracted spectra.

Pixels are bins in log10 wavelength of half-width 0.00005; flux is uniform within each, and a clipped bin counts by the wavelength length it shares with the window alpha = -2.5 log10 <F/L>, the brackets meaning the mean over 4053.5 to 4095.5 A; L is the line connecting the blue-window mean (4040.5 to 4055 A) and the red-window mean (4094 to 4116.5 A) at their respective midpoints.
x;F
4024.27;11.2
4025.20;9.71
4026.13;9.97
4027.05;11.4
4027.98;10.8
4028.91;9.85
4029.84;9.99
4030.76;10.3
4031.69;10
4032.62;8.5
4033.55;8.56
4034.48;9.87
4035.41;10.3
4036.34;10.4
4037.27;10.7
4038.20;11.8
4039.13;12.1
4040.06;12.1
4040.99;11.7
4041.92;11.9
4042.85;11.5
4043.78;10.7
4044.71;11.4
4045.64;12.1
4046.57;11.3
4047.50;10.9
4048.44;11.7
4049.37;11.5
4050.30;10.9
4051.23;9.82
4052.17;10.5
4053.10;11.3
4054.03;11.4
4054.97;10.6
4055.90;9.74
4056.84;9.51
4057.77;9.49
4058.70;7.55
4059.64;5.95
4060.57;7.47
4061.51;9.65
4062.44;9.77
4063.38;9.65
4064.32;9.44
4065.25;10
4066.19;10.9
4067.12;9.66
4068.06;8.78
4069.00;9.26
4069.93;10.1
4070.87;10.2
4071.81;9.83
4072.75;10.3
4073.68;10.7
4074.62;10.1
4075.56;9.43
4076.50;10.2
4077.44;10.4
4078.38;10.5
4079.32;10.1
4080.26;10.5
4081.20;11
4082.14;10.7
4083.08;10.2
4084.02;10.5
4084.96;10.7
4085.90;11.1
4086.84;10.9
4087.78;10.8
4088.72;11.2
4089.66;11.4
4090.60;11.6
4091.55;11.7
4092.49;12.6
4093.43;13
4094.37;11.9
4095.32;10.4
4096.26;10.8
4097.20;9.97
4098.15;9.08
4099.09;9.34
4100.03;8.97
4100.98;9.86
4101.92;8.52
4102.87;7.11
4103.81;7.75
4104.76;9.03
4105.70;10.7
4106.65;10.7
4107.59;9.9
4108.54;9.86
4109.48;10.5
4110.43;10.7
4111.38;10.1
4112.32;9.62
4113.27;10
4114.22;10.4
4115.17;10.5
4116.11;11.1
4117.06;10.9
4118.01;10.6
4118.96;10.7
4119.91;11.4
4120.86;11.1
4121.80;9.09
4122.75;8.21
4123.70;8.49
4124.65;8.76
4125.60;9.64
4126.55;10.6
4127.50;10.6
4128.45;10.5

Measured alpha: 0.03 mag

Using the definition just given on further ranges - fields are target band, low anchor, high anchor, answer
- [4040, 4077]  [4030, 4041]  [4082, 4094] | 0.06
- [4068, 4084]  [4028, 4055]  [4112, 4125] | 0.03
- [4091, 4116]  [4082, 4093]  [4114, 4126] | 0.05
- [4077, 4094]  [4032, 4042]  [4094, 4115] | -0.11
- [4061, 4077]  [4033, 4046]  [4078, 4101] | 0.11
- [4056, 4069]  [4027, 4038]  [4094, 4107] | 0.08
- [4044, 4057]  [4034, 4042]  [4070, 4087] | 0.00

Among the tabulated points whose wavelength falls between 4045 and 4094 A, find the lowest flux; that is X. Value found 5.95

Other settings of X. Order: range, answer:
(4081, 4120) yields 7.11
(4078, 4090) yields 10.1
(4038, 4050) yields 10.7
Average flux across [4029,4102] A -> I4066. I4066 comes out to 10.4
